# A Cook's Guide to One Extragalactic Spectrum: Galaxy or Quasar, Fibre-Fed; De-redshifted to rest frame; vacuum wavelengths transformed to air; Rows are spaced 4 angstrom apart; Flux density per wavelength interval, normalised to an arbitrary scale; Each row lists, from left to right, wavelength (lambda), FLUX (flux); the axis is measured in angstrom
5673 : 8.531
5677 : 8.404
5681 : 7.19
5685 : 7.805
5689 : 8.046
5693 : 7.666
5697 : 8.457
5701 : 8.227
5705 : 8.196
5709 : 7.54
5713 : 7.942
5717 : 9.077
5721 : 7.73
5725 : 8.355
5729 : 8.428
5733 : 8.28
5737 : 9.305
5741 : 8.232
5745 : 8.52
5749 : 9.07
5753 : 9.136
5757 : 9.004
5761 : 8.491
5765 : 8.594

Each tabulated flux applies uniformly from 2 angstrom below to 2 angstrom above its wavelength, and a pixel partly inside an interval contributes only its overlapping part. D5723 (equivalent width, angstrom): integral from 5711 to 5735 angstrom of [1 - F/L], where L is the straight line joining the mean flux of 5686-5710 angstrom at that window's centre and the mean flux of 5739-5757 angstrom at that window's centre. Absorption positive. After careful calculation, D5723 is 0.3 angstrom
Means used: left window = 8.03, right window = 8.77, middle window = 8.3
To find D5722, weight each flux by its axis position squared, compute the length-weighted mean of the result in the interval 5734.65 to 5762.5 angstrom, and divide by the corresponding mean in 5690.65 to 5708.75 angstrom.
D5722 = 1.11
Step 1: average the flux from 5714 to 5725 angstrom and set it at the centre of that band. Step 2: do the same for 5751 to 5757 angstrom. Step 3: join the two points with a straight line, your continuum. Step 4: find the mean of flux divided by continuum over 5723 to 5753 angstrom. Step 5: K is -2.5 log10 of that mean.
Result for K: 0.01 mag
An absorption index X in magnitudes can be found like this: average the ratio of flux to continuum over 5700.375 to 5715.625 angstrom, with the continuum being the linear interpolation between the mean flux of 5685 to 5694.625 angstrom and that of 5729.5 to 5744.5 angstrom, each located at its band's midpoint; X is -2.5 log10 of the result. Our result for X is 0.02 mag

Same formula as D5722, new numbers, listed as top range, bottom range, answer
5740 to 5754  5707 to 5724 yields 1.09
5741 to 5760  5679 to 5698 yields 1.16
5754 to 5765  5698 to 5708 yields 1.09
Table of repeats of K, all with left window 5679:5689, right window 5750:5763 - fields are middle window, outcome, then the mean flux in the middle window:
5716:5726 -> -0.01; 8.32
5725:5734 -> 0.01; 8.36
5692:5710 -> -0.02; 8.06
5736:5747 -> 0.00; 8.63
